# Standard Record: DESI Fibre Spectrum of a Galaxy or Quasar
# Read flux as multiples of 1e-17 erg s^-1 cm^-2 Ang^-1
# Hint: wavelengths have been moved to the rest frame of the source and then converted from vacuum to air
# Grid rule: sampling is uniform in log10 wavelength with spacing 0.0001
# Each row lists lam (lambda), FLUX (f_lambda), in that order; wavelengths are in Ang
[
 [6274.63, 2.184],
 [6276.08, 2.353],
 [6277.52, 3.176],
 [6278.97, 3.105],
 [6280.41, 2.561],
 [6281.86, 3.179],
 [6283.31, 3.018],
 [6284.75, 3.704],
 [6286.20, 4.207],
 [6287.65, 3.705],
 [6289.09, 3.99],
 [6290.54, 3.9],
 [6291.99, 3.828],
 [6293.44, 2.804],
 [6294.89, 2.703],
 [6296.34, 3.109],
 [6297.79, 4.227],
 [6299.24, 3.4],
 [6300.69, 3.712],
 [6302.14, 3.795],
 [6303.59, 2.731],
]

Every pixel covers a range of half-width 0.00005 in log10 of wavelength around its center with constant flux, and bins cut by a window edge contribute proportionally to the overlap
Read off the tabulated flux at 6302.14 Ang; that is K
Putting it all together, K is 3.795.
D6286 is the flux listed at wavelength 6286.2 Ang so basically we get 4.207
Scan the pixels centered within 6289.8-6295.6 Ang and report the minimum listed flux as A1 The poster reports 2.703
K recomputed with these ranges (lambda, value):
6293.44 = 2.804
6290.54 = 3.9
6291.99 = 3.828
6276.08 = 2.353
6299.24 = 3.4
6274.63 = 2.184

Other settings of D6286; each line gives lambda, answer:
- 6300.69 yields 3.712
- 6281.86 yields 3.179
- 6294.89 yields 2.703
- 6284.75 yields 3.704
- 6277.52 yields 3.176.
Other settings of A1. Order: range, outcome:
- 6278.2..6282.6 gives 2.561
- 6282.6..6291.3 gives 3.018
